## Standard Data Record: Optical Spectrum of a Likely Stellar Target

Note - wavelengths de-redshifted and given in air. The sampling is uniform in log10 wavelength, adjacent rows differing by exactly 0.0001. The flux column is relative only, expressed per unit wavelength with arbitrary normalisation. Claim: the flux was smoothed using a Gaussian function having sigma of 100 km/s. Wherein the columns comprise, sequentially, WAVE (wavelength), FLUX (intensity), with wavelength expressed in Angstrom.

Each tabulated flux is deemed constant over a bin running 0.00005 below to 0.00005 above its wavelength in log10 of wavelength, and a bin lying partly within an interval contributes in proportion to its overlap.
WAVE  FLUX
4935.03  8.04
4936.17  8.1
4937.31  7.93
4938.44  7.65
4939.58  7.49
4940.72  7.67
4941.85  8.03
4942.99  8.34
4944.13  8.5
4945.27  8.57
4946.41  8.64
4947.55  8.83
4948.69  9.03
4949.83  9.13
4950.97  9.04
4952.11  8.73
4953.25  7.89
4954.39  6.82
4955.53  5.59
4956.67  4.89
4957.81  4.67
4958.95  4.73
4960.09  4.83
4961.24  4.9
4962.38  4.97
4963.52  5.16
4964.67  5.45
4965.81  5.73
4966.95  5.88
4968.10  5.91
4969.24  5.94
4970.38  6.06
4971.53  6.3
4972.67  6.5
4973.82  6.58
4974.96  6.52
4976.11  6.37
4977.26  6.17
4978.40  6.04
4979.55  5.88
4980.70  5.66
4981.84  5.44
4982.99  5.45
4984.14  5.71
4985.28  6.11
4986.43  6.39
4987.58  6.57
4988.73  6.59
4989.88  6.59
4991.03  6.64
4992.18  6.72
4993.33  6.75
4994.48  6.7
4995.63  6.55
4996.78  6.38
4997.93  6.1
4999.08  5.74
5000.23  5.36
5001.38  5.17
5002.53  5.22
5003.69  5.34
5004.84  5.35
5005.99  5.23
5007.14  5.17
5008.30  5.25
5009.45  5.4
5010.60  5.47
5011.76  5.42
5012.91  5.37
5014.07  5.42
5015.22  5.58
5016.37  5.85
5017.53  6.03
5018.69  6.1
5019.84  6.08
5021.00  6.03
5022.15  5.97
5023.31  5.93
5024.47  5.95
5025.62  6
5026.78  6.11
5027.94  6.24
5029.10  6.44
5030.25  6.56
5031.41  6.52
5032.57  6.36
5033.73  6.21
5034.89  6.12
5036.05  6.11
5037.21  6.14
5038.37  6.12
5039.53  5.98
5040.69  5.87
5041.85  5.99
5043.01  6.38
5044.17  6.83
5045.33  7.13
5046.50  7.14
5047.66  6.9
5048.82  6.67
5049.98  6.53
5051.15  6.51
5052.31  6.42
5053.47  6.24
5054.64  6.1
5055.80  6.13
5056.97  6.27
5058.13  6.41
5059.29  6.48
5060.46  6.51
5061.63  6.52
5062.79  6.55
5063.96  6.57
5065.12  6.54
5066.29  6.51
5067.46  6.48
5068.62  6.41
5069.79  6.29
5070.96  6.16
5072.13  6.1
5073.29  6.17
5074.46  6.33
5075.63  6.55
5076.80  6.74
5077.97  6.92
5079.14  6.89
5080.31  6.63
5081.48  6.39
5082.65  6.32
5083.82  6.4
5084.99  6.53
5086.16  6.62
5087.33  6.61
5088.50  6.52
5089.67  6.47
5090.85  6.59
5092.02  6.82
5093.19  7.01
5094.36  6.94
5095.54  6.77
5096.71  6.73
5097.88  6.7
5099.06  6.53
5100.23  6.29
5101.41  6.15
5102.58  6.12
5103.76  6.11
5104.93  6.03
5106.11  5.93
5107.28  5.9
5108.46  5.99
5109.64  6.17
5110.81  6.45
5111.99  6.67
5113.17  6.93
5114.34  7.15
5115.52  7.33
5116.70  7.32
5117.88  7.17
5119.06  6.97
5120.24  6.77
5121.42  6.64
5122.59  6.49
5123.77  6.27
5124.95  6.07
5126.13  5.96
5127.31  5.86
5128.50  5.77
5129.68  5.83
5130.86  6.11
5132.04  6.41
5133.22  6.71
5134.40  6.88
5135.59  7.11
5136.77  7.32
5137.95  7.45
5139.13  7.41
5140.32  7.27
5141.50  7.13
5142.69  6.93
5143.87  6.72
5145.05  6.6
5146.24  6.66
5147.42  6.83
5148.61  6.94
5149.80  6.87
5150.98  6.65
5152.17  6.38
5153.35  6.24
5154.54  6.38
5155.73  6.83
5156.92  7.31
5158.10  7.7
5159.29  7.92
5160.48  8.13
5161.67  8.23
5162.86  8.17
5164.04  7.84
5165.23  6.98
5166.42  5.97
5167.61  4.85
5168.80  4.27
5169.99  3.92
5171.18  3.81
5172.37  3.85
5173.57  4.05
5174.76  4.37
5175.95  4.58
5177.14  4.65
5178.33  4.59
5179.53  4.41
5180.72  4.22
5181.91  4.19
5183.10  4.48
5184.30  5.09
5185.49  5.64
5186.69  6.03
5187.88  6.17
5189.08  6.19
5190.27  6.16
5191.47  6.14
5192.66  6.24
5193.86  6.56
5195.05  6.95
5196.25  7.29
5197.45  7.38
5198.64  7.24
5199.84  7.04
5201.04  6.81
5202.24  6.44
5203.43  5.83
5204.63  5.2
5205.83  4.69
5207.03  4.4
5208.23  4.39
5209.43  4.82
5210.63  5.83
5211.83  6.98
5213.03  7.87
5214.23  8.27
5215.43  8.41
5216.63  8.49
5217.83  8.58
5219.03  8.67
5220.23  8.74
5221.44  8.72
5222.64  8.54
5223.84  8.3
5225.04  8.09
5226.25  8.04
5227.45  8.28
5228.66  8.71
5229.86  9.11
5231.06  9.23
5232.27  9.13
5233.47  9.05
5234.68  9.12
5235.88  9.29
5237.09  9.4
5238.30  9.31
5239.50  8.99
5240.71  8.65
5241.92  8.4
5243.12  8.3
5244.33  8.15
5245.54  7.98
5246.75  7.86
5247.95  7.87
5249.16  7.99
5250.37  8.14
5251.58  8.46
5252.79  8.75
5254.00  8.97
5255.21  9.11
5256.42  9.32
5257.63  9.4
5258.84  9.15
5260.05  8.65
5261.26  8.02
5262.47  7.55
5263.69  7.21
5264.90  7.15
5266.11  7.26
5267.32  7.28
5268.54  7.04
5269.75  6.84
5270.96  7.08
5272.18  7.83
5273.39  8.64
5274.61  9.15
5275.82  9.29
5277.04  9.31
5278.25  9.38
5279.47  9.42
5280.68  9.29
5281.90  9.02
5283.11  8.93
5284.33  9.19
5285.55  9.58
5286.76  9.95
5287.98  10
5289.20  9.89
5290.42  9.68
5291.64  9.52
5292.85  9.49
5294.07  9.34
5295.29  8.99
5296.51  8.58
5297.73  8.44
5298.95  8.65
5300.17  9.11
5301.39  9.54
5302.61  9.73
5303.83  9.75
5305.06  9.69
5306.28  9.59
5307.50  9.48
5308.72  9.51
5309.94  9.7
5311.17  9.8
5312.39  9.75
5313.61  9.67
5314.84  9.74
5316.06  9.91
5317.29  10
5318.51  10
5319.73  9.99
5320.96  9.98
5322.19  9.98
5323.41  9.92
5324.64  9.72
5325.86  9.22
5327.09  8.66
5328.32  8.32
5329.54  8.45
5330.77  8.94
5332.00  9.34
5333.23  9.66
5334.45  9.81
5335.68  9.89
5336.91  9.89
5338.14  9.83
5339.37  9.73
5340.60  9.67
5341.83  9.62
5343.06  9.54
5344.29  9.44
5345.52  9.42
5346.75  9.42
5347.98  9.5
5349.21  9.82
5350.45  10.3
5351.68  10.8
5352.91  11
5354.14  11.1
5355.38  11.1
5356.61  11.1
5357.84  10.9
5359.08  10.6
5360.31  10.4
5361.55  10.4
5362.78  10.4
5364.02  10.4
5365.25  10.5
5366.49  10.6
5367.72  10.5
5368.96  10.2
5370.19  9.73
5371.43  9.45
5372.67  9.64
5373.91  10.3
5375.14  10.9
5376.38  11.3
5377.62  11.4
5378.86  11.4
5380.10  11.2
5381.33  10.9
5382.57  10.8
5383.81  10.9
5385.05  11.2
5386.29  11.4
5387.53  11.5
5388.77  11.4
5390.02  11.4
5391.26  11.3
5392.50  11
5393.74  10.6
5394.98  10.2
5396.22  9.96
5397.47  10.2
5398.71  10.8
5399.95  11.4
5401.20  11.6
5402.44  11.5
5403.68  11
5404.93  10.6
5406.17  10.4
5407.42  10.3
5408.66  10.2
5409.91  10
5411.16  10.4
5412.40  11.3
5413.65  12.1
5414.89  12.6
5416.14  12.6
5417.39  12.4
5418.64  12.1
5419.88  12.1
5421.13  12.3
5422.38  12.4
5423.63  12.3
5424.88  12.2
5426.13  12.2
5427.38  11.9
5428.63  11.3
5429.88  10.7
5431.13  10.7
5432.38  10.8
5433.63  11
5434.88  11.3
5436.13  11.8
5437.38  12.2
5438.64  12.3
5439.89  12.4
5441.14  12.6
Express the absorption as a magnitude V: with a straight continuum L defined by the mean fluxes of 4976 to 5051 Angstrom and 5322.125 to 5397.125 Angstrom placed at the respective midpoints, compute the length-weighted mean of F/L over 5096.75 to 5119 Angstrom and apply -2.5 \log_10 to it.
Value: 0.11 mag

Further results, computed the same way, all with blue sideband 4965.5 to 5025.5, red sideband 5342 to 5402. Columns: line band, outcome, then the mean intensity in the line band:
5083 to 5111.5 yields 0.12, 6.43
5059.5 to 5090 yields 0.07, 6.49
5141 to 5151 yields 0.15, 6.82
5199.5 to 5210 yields 0.48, 5.48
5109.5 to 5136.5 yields 0.14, 6.58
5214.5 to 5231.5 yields 0.03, 8.56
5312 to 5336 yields 0.05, 9.54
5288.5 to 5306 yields 0.04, 9.32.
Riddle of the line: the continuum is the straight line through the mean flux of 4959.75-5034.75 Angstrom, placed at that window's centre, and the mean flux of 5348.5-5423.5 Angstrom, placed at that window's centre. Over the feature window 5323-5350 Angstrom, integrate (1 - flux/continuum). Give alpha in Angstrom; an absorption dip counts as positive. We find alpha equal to 2.3 Angstrom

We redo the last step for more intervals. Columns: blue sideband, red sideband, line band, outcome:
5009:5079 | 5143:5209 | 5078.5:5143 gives -4.96 Angstrom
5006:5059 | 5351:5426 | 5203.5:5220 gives 3.68 Angstrom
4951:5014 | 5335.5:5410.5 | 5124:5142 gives 2.55 Angstrom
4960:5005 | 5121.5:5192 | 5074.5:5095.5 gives -1.99 Angstrom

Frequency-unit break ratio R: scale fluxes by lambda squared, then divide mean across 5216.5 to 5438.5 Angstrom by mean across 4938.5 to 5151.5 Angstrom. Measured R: 1.71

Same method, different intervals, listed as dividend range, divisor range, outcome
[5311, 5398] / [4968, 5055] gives 1.92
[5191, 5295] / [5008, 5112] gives 1.38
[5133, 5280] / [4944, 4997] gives 1.23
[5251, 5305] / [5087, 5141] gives 1.43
